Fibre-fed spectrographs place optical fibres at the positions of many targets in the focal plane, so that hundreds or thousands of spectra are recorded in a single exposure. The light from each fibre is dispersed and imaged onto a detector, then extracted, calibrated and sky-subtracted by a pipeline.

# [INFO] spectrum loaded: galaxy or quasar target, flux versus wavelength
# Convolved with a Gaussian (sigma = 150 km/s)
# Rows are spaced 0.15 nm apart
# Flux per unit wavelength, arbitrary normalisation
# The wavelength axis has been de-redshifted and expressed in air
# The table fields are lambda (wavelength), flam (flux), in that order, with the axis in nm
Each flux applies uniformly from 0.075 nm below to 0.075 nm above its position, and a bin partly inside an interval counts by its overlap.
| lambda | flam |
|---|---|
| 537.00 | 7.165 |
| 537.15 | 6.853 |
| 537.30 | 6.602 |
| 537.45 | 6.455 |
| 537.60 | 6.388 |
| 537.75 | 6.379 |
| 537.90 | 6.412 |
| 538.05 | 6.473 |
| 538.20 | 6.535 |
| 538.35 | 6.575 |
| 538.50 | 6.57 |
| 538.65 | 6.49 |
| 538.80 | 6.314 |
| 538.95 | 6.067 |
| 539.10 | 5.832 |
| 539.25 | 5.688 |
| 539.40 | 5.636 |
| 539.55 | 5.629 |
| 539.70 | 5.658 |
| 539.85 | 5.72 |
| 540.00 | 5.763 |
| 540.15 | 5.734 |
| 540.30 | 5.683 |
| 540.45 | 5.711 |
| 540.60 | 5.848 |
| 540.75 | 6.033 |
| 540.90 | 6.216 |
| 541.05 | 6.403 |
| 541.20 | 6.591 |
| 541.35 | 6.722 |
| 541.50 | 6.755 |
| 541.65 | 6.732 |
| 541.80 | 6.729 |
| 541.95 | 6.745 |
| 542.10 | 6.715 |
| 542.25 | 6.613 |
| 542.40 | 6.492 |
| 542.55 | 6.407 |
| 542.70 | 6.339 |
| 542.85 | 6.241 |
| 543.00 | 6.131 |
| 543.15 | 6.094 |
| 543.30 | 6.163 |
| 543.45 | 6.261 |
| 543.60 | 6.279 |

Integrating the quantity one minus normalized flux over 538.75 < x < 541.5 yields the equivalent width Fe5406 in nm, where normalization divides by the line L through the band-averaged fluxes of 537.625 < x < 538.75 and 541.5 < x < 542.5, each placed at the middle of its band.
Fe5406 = 0.25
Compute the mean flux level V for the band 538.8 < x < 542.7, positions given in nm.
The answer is 6.17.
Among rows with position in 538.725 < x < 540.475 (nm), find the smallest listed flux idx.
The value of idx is 5.629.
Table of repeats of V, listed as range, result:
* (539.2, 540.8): 5.73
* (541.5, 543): 6.55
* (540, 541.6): 6.16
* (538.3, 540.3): 5.96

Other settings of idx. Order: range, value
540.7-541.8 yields 6.033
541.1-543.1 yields 6.131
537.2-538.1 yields 6.379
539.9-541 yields 5.683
